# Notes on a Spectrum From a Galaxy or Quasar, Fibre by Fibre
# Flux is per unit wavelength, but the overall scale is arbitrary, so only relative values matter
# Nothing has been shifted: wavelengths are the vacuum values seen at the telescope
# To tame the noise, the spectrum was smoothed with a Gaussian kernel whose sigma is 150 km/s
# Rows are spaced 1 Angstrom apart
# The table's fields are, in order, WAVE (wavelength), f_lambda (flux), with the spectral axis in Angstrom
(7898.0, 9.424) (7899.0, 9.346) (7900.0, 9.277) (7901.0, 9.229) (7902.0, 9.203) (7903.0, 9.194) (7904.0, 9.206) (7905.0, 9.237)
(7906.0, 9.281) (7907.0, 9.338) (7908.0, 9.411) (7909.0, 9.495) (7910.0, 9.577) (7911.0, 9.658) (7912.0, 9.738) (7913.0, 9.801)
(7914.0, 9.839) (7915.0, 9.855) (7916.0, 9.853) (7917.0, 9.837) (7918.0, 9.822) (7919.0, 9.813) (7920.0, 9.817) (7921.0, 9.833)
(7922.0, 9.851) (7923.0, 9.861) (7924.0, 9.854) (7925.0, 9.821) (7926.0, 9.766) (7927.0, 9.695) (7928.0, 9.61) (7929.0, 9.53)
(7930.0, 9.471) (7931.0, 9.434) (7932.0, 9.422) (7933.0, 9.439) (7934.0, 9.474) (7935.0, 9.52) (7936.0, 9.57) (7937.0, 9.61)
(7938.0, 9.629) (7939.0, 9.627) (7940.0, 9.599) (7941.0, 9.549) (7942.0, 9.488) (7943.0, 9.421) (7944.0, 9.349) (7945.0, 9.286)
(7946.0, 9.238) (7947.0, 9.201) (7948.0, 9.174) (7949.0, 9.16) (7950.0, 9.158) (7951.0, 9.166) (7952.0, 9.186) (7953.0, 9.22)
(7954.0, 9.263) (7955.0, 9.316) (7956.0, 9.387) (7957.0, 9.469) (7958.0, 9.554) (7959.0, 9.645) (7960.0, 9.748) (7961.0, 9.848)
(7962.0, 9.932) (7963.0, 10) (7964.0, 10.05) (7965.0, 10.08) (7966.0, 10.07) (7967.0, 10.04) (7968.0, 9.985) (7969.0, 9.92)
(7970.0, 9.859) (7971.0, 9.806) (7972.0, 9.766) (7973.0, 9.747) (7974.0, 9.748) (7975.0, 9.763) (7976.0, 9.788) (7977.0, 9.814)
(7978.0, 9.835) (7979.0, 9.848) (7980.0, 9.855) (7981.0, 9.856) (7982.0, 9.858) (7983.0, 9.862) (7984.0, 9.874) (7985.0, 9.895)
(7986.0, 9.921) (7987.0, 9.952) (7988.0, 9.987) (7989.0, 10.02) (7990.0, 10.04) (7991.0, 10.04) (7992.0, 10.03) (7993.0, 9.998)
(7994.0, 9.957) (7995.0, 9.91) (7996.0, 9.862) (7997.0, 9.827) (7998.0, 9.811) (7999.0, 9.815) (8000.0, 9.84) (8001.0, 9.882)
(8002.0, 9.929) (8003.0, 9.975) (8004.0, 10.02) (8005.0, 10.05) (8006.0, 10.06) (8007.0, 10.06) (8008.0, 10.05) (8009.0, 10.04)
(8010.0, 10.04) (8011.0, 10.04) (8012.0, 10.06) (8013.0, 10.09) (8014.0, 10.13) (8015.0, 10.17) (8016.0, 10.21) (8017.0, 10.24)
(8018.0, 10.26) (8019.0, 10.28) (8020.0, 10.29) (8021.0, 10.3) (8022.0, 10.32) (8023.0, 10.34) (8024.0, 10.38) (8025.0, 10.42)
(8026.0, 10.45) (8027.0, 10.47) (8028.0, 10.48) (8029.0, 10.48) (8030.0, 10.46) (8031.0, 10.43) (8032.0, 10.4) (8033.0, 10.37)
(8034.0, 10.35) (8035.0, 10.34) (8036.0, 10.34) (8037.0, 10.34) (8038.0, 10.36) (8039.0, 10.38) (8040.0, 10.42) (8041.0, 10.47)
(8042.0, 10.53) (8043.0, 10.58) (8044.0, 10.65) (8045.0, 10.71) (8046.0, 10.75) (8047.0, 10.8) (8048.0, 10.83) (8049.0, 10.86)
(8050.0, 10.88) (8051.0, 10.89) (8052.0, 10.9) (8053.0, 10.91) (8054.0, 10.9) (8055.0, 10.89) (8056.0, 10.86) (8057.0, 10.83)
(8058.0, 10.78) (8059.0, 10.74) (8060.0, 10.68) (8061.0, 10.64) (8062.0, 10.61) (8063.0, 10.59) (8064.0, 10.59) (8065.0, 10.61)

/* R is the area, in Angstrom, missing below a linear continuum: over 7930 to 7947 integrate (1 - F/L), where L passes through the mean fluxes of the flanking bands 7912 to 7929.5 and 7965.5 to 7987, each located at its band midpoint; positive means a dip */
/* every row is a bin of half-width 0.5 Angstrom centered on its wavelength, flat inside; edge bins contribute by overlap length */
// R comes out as 0.6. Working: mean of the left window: 9.79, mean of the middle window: 9.47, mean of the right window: 9.86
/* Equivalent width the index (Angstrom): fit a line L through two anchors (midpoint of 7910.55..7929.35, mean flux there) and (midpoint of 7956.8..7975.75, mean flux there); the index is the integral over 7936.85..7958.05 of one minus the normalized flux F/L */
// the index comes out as 1.00 Angstrom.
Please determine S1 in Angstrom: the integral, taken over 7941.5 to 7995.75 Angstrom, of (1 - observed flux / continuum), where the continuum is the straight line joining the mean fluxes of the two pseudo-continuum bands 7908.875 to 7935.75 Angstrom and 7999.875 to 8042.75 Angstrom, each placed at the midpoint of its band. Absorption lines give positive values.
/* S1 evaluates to 1.3 Angstrom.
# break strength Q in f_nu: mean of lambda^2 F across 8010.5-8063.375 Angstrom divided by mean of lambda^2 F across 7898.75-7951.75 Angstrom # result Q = 1.14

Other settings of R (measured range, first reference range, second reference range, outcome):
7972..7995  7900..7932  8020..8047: 0.45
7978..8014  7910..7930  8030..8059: 1.20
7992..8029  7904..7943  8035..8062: 0.87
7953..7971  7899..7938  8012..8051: 0.28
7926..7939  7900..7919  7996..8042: 0.17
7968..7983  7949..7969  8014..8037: -0.02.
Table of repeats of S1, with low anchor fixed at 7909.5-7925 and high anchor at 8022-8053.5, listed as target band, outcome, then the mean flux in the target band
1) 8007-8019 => 0.3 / 10.1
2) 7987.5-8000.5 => 0.4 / 9.93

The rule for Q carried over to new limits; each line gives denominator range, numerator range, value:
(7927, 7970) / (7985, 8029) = 1.07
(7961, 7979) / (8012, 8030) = 1.06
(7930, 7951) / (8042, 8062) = 1.18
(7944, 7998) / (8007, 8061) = 1.09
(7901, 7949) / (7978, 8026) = 1.07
